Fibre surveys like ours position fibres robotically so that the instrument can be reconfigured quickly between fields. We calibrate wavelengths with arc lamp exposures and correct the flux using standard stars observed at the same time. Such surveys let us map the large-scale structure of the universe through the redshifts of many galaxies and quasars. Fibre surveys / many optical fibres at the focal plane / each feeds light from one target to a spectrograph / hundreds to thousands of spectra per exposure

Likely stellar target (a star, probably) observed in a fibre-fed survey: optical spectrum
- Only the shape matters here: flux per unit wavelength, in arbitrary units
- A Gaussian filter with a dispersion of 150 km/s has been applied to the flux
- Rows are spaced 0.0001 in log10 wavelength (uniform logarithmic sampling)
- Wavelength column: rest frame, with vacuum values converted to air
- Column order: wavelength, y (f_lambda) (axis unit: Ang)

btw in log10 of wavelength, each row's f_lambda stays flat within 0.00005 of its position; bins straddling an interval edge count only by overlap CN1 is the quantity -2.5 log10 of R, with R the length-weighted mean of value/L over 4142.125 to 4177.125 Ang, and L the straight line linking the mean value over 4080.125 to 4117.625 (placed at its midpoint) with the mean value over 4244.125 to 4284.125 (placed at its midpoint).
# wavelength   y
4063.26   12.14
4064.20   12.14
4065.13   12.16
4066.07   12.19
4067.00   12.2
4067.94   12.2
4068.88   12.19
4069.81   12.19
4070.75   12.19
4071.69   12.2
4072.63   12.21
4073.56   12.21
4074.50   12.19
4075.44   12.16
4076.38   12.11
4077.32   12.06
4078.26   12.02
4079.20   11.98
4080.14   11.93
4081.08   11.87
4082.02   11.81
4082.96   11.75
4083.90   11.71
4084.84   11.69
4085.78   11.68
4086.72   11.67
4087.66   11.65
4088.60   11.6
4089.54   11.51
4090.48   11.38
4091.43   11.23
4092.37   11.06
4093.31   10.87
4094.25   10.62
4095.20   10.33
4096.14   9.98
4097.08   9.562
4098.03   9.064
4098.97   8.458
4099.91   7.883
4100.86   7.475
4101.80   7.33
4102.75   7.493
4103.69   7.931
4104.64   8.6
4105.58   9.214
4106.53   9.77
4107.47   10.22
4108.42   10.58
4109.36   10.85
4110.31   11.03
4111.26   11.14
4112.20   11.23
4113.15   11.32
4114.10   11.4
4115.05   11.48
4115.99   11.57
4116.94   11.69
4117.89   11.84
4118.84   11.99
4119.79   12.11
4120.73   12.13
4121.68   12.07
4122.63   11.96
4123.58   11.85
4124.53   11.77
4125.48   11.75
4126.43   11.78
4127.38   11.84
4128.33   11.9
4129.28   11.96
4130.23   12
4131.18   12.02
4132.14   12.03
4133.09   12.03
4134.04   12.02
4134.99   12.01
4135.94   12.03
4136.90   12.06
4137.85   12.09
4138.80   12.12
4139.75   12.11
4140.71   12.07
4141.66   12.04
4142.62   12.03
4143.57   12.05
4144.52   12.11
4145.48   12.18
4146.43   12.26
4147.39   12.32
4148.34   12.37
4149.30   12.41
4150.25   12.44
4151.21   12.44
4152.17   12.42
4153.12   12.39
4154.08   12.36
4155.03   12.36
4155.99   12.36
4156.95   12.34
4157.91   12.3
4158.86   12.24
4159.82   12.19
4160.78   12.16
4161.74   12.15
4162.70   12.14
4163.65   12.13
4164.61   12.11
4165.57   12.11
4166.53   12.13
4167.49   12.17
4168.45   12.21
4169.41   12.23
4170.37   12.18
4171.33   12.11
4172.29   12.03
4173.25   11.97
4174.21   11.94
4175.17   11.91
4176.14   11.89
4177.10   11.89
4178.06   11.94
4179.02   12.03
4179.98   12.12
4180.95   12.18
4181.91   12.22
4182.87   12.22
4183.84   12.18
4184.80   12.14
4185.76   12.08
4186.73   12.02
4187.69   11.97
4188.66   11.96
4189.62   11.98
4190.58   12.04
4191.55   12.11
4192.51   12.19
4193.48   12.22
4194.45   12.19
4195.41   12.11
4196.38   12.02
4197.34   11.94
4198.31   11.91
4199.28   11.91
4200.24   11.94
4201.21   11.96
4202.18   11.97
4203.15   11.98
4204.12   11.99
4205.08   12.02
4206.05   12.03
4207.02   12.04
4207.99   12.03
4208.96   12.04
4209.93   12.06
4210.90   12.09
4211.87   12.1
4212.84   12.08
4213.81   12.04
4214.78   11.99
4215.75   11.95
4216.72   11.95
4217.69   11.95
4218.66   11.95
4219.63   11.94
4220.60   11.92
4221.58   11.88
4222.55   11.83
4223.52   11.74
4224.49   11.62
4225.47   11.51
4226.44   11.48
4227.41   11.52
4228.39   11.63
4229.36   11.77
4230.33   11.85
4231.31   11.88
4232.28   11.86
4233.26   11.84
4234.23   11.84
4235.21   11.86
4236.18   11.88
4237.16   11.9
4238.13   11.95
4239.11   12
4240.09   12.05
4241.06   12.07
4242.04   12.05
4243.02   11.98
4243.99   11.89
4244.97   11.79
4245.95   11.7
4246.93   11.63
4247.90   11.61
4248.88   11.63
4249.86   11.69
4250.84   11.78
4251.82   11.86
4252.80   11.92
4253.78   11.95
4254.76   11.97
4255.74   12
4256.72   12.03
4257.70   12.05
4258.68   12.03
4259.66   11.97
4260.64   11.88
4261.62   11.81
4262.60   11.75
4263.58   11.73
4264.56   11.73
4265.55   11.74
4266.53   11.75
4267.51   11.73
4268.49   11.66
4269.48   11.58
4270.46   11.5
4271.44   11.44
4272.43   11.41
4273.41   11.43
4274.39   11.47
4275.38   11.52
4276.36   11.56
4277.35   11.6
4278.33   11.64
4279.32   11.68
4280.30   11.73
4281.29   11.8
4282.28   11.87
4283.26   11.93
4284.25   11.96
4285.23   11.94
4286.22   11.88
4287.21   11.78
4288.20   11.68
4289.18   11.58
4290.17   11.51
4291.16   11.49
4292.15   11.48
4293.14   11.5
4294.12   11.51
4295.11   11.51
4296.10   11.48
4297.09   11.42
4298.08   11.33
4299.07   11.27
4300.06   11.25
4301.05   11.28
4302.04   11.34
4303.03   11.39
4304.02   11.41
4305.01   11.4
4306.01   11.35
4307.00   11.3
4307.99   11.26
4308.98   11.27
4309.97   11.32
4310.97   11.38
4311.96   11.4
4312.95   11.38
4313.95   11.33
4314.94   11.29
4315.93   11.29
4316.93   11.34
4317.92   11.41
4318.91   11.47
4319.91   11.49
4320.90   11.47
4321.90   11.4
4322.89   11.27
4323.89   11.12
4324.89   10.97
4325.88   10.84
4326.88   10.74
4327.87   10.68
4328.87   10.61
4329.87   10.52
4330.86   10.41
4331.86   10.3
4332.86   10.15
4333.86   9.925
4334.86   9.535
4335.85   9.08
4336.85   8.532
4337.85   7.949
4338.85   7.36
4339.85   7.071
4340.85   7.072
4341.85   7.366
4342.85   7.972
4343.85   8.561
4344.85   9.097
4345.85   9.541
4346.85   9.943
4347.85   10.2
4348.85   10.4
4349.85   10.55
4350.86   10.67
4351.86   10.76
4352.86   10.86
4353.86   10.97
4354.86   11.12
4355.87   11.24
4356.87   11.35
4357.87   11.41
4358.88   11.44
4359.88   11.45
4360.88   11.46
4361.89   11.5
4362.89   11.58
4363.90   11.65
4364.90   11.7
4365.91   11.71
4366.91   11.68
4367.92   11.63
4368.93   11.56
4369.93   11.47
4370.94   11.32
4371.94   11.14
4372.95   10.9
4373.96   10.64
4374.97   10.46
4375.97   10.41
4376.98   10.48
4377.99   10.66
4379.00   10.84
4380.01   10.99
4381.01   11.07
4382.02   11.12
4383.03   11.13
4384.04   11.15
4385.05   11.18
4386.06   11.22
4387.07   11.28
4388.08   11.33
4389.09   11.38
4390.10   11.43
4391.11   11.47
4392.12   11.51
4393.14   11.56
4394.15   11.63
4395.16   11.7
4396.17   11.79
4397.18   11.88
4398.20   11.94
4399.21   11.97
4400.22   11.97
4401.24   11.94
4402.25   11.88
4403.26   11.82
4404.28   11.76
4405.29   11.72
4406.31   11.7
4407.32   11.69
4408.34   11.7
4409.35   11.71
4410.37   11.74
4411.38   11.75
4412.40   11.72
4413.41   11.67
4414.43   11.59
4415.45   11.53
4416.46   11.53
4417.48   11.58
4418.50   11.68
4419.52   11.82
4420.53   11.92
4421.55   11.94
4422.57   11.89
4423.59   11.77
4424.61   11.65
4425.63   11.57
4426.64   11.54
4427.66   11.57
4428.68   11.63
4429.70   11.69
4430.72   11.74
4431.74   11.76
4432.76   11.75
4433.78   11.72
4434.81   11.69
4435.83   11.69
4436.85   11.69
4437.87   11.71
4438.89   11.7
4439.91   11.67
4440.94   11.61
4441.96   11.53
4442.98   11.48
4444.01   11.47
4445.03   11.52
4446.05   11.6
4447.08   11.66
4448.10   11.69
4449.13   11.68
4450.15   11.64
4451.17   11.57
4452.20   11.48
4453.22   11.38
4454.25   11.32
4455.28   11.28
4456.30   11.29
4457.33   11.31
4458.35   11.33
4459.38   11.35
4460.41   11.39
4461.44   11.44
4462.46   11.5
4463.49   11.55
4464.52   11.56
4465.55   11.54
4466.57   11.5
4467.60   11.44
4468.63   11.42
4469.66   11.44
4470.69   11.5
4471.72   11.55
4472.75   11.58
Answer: -0.12 mag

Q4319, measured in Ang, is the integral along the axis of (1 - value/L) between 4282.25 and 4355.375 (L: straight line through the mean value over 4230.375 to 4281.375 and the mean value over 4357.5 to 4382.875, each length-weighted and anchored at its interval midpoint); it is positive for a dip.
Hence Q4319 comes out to 4.94 Ang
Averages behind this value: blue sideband 11.8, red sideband 11.2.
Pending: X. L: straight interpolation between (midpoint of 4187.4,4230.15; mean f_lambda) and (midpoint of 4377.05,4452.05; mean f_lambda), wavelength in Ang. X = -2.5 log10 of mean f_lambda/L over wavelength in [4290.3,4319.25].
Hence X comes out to 0.038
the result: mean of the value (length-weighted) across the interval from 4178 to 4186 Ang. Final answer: 12.1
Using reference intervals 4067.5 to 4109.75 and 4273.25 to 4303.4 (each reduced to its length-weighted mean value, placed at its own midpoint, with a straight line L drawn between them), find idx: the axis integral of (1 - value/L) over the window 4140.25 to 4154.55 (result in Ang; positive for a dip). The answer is -1.6 Ang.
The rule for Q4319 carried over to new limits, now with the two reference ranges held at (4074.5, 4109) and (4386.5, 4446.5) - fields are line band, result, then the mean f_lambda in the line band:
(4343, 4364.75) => 1.4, 10.7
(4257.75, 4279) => -1.0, 11.7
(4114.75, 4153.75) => -5.0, 12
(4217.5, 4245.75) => -2.1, 11.8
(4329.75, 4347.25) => 3.9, 8.87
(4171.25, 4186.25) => -1.7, 12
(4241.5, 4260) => -1.3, 11.9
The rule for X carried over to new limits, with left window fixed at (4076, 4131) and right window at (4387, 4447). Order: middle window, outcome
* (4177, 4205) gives -0.084 mag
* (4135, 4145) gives -0.097 mag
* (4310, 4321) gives 0.006 mag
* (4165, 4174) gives -0.095 mag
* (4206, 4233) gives -0.062 mag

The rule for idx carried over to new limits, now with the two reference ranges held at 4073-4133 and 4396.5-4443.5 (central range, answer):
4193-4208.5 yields -1.0 Ang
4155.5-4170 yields -1.3 Ang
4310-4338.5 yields 2.1 Ang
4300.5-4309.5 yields 0.1 Ang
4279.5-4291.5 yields -0.3 Ang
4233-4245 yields -0.6 Ang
